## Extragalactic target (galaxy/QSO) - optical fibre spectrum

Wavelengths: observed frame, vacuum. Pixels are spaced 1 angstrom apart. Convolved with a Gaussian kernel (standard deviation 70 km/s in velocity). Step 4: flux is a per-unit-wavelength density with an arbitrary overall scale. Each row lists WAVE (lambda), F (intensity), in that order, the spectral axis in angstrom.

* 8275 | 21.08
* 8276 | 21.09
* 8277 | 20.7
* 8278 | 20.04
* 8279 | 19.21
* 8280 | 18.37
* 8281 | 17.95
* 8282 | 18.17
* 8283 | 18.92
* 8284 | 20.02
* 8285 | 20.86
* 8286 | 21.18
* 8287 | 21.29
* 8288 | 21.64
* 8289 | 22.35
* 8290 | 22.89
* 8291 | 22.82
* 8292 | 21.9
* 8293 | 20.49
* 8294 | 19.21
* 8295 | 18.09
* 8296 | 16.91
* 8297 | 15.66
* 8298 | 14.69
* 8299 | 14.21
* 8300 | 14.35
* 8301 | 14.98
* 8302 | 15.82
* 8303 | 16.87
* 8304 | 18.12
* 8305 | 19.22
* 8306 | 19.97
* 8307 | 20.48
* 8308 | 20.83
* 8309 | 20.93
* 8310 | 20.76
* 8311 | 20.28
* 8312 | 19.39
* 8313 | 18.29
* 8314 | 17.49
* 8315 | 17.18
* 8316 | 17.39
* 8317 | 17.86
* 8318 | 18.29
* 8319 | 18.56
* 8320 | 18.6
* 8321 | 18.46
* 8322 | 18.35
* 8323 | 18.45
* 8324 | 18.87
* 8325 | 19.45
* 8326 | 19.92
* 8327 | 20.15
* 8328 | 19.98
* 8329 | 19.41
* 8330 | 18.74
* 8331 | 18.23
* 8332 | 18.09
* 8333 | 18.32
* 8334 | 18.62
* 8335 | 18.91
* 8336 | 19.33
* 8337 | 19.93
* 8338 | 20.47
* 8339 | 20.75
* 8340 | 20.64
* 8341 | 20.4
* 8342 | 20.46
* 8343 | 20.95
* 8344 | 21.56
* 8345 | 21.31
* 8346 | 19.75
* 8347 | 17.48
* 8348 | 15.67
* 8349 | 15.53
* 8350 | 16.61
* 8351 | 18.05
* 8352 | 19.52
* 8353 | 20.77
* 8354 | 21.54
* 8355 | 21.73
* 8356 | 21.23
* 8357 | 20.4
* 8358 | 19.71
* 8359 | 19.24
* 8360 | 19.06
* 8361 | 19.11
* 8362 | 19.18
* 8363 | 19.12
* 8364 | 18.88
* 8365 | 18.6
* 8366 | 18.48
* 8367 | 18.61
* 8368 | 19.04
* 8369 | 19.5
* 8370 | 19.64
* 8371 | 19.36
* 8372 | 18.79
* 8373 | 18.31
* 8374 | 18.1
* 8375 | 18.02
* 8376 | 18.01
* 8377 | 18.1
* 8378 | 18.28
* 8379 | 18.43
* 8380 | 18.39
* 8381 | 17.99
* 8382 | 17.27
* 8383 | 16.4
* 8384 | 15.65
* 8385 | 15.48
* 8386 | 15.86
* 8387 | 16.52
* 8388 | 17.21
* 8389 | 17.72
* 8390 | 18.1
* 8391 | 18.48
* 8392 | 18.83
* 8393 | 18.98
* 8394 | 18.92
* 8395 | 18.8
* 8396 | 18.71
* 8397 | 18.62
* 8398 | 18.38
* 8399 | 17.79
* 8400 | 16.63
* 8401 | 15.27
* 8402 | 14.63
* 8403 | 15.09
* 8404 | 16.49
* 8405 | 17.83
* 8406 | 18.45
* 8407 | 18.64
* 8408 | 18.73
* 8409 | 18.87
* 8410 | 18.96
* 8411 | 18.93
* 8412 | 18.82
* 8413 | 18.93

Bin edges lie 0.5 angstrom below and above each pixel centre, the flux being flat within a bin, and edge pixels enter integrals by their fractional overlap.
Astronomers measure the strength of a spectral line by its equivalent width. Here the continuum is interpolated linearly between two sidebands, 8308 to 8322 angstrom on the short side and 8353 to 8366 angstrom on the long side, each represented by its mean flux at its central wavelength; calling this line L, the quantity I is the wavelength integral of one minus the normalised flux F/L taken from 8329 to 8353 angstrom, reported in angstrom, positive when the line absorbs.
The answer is 0.3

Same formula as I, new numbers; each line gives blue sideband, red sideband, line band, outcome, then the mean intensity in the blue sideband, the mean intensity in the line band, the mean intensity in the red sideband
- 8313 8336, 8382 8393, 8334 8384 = -3.6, 18.6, 19.1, 17.1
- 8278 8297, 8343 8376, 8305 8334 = 0.9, 20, 19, 19.1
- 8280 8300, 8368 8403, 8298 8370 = -1.4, 19.3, 18.9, 17.8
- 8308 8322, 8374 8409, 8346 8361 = -0.7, 18.8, 19.1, 17.6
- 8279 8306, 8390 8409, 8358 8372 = -0.8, 18.8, 19.1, 17.8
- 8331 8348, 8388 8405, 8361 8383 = -0.1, 19.6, 18.5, 17.6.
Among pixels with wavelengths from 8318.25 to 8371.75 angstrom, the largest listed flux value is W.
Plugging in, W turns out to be 21.73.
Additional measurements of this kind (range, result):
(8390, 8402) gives 18.98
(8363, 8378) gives 19.64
